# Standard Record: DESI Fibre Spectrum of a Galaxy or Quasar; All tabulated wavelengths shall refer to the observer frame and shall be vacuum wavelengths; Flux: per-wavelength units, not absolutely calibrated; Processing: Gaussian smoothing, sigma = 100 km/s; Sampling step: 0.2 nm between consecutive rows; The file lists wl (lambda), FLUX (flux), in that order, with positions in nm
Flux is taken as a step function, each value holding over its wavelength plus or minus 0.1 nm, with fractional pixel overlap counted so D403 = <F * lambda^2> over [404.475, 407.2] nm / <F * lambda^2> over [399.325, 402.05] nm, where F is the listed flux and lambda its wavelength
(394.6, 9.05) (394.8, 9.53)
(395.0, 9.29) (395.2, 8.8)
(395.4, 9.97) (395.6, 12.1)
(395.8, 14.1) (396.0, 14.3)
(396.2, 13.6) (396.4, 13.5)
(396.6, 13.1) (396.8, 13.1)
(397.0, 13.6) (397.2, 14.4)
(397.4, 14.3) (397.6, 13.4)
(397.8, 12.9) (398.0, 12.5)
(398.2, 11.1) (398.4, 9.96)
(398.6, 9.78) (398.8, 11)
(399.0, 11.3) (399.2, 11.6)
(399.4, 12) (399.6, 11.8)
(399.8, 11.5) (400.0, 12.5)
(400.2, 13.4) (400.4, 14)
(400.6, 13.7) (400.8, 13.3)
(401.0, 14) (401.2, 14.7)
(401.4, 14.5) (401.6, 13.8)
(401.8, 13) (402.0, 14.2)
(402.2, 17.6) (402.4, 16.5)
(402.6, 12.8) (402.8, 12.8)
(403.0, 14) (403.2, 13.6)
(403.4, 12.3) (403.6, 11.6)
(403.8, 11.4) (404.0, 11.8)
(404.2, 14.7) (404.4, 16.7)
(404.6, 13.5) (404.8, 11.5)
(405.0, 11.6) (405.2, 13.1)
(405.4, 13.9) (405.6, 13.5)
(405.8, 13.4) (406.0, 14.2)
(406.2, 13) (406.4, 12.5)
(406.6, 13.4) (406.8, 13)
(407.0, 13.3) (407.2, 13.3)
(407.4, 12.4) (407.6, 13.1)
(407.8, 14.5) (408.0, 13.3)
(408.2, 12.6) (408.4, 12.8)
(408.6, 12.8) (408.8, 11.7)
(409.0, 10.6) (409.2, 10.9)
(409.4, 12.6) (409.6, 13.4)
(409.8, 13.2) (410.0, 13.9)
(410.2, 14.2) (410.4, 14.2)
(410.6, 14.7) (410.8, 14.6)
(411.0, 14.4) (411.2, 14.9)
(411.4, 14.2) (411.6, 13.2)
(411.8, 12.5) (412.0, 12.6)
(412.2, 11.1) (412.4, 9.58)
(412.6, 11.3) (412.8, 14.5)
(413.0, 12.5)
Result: 1.01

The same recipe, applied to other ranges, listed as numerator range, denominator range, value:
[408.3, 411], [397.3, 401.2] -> 1.11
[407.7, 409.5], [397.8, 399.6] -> 1.16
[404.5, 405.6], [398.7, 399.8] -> 1.14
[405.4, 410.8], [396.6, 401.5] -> 1.08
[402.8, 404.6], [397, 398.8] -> 1.11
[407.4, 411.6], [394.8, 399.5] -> 1.17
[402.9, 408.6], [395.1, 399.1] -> 1.11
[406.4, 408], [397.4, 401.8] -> 1.09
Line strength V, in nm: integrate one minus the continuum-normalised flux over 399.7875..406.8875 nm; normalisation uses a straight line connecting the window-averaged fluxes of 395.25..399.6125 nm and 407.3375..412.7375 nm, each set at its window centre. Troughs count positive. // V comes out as -0.47 nm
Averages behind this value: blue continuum 12.4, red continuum 13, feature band 13.5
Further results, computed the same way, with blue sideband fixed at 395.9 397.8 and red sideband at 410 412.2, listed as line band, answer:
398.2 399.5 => 0.26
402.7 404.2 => 0.12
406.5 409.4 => 0.23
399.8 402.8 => -0.07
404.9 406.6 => 0.07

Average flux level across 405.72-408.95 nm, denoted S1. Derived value 13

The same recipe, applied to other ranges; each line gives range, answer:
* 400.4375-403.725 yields 13.9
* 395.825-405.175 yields 13.1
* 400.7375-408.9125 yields 13.4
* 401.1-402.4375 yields 14.8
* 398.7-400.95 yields 12.4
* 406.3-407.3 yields 13.1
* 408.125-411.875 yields 13.2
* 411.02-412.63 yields 12.6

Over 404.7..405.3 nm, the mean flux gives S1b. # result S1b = 12.1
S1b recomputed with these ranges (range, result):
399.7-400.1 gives 12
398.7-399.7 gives 11.5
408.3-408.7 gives 12.8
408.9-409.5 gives 11.4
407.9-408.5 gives 12.9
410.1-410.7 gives 14.4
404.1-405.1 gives 13.6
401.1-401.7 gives 14.3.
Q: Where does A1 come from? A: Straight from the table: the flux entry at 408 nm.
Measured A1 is 13.3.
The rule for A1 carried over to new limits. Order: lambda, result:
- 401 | 14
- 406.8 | 13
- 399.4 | 12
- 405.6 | 13.5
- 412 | 12.6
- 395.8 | 14.1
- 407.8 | 14.5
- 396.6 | 13.1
